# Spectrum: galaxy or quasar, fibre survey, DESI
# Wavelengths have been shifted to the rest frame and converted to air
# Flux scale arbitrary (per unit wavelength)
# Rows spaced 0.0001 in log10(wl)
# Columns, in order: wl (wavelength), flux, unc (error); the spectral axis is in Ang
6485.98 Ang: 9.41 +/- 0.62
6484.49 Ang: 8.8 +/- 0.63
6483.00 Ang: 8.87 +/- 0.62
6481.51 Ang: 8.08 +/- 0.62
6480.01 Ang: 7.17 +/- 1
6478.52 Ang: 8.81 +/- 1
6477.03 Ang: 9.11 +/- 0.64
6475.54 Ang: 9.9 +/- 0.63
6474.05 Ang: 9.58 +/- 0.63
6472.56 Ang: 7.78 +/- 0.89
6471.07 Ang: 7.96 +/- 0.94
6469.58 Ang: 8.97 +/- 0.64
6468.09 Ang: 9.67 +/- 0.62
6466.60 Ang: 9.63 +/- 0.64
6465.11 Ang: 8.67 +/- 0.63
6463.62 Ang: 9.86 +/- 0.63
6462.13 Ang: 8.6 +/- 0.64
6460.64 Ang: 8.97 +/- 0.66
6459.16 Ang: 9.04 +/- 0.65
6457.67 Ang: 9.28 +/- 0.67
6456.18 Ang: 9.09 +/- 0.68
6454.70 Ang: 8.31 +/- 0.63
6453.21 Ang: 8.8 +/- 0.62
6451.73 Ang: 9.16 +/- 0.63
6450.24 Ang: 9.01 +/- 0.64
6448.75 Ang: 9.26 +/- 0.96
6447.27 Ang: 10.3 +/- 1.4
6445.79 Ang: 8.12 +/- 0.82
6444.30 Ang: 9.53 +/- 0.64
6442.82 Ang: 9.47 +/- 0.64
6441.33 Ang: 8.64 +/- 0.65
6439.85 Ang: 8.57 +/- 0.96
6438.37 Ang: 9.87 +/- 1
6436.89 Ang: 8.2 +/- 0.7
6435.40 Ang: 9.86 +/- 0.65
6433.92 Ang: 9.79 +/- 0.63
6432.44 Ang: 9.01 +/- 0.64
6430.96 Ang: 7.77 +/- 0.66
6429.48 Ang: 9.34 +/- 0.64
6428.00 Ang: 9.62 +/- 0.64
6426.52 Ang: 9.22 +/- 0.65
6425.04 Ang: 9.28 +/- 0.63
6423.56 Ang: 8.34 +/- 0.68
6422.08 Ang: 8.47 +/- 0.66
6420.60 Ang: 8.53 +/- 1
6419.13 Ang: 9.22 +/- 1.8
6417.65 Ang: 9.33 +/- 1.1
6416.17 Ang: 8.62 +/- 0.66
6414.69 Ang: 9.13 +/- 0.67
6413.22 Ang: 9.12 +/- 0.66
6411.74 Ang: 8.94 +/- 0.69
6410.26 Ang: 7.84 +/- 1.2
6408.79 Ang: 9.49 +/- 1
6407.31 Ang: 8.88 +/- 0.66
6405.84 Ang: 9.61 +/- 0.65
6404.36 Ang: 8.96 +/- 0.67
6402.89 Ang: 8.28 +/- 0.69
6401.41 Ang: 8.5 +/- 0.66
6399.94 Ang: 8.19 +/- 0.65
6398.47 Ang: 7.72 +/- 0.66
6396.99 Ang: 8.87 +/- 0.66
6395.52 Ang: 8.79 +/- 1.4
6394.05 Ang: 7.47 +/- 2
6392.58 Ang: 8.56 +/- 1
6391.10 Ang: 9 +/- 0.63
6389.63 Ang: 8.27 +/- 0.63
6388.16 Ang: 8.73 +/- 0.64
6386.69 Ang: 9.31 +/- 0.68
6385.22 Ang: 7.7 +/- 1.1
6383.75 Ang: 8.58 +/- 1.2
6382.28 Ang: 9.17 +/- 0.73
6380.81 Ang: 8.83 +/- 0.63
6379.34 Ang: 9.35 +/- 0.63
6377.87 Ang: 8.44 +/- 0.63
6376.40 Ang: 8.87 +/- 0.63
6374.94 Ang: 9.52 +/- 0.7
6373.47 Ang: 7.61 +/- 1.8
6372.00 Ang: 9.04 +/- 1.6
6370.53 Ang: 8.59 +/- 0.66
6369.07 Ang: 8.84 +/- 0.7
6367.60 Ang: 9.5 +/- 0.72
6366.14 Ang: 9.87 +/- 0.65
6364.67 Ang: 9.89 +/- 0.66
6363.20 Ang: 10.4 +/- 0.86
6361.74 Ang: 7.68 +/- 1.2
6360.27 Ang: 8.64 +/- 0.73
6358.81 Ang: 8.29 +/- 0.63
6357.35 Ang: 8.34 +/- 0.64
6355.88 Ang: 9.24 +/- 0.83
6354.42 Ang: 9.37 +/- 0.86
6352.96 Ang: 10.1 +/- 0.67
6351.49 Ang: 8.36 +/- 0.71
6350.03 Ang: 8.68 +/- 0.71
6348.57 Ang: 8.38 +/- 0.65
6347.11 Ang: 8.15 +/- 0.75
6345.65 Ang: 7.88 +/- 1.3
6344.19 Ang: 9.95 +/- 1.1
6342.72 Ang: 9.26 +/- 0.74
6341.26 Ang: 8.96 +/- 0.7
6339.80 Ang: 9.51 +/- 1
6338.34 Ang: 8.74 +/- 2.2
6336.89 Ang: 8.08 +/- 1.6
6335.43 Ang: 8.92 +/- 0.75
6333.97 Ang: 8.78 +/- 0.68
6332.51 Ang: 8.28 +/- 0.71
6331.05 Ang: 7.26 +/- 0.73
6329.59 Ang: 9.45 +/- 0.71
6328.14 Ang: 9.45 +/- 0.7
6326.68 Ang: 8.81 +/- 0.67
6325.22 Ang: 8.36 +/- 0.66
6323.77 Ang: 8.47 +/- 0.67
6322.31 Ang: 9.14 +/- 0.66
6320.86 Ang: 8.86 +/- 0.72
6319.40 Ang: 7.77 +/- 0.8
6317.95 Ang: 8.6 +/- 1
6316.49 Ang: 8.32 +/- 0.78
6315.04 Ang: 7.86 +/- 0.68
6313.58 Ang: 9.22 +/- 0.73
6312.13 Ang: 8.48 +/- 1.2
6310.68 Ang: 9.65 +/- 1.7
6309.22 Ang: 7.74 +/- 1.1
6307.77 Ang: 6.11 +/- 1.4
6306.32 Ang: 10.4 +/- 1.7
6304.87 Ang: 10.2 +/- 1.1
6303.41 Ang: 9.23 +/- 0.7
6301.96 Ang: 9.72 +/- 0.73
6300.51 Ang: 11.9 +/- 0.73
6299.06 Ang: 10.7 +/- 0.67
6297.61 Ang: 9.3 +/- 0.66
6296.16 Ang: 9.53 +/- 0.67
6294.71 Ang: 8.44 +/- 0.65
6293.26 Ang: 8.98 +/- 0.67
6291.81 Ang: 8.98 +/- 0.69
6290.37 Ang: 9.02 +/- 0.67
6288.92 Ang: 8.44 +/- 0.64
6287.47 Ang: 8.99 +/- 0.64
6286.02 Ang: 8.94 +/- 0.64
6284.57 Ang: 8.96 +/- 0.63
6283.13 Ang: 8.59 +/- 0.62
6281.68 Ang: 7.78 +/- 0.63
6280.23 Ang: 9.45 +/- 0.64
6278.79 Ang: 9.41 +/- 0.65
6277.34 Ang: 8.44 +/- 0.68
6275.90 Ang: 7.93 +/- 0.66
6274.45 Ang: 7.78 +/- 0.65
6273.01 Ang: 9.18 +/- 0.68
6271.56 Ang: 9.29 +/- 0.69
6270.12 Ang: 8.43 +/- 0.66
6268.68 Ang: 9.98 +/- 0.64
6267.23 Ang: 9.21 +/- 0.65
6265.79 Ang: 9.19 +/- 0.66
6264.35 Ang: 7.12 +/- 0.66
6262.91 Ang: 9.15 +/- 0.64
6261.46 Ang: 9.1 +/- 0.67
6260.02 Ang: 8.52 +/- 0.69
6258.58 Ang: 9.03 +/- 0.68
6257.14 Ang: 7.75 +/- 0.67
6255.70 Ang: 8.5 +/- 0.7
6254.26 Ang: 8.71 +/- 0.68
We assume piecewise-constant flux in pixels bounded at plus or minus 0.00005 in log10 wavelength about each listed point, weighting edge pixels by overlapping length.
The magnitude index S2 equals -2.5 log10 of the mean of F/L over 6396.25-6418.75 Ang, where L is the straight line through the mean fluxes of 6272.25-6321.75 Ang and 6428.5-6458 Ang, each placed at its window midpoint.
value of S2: 0.03 mag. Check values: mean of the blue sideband 8.91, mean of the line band 8.77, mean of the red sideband 9.07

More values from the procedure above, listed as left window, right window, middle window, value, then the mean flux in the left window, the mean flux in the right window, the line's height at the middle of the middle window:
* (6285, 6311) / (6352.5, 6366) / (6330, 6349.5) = 0.063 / 9.22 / 9.12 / 9.15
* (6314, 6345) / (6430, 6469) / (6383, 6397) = 0.049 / 8.71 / 9.1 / 8.9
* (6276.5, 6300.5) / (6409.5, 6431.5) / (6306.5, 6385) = 0.028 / 9.08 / 8.86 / 8.99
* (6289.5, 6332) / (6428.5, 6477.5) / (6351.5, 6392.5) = 0.011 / 8.96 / 9.07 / 9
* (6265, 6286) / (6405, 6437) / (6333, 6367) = -0.002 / 8.83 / 9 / 8.91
